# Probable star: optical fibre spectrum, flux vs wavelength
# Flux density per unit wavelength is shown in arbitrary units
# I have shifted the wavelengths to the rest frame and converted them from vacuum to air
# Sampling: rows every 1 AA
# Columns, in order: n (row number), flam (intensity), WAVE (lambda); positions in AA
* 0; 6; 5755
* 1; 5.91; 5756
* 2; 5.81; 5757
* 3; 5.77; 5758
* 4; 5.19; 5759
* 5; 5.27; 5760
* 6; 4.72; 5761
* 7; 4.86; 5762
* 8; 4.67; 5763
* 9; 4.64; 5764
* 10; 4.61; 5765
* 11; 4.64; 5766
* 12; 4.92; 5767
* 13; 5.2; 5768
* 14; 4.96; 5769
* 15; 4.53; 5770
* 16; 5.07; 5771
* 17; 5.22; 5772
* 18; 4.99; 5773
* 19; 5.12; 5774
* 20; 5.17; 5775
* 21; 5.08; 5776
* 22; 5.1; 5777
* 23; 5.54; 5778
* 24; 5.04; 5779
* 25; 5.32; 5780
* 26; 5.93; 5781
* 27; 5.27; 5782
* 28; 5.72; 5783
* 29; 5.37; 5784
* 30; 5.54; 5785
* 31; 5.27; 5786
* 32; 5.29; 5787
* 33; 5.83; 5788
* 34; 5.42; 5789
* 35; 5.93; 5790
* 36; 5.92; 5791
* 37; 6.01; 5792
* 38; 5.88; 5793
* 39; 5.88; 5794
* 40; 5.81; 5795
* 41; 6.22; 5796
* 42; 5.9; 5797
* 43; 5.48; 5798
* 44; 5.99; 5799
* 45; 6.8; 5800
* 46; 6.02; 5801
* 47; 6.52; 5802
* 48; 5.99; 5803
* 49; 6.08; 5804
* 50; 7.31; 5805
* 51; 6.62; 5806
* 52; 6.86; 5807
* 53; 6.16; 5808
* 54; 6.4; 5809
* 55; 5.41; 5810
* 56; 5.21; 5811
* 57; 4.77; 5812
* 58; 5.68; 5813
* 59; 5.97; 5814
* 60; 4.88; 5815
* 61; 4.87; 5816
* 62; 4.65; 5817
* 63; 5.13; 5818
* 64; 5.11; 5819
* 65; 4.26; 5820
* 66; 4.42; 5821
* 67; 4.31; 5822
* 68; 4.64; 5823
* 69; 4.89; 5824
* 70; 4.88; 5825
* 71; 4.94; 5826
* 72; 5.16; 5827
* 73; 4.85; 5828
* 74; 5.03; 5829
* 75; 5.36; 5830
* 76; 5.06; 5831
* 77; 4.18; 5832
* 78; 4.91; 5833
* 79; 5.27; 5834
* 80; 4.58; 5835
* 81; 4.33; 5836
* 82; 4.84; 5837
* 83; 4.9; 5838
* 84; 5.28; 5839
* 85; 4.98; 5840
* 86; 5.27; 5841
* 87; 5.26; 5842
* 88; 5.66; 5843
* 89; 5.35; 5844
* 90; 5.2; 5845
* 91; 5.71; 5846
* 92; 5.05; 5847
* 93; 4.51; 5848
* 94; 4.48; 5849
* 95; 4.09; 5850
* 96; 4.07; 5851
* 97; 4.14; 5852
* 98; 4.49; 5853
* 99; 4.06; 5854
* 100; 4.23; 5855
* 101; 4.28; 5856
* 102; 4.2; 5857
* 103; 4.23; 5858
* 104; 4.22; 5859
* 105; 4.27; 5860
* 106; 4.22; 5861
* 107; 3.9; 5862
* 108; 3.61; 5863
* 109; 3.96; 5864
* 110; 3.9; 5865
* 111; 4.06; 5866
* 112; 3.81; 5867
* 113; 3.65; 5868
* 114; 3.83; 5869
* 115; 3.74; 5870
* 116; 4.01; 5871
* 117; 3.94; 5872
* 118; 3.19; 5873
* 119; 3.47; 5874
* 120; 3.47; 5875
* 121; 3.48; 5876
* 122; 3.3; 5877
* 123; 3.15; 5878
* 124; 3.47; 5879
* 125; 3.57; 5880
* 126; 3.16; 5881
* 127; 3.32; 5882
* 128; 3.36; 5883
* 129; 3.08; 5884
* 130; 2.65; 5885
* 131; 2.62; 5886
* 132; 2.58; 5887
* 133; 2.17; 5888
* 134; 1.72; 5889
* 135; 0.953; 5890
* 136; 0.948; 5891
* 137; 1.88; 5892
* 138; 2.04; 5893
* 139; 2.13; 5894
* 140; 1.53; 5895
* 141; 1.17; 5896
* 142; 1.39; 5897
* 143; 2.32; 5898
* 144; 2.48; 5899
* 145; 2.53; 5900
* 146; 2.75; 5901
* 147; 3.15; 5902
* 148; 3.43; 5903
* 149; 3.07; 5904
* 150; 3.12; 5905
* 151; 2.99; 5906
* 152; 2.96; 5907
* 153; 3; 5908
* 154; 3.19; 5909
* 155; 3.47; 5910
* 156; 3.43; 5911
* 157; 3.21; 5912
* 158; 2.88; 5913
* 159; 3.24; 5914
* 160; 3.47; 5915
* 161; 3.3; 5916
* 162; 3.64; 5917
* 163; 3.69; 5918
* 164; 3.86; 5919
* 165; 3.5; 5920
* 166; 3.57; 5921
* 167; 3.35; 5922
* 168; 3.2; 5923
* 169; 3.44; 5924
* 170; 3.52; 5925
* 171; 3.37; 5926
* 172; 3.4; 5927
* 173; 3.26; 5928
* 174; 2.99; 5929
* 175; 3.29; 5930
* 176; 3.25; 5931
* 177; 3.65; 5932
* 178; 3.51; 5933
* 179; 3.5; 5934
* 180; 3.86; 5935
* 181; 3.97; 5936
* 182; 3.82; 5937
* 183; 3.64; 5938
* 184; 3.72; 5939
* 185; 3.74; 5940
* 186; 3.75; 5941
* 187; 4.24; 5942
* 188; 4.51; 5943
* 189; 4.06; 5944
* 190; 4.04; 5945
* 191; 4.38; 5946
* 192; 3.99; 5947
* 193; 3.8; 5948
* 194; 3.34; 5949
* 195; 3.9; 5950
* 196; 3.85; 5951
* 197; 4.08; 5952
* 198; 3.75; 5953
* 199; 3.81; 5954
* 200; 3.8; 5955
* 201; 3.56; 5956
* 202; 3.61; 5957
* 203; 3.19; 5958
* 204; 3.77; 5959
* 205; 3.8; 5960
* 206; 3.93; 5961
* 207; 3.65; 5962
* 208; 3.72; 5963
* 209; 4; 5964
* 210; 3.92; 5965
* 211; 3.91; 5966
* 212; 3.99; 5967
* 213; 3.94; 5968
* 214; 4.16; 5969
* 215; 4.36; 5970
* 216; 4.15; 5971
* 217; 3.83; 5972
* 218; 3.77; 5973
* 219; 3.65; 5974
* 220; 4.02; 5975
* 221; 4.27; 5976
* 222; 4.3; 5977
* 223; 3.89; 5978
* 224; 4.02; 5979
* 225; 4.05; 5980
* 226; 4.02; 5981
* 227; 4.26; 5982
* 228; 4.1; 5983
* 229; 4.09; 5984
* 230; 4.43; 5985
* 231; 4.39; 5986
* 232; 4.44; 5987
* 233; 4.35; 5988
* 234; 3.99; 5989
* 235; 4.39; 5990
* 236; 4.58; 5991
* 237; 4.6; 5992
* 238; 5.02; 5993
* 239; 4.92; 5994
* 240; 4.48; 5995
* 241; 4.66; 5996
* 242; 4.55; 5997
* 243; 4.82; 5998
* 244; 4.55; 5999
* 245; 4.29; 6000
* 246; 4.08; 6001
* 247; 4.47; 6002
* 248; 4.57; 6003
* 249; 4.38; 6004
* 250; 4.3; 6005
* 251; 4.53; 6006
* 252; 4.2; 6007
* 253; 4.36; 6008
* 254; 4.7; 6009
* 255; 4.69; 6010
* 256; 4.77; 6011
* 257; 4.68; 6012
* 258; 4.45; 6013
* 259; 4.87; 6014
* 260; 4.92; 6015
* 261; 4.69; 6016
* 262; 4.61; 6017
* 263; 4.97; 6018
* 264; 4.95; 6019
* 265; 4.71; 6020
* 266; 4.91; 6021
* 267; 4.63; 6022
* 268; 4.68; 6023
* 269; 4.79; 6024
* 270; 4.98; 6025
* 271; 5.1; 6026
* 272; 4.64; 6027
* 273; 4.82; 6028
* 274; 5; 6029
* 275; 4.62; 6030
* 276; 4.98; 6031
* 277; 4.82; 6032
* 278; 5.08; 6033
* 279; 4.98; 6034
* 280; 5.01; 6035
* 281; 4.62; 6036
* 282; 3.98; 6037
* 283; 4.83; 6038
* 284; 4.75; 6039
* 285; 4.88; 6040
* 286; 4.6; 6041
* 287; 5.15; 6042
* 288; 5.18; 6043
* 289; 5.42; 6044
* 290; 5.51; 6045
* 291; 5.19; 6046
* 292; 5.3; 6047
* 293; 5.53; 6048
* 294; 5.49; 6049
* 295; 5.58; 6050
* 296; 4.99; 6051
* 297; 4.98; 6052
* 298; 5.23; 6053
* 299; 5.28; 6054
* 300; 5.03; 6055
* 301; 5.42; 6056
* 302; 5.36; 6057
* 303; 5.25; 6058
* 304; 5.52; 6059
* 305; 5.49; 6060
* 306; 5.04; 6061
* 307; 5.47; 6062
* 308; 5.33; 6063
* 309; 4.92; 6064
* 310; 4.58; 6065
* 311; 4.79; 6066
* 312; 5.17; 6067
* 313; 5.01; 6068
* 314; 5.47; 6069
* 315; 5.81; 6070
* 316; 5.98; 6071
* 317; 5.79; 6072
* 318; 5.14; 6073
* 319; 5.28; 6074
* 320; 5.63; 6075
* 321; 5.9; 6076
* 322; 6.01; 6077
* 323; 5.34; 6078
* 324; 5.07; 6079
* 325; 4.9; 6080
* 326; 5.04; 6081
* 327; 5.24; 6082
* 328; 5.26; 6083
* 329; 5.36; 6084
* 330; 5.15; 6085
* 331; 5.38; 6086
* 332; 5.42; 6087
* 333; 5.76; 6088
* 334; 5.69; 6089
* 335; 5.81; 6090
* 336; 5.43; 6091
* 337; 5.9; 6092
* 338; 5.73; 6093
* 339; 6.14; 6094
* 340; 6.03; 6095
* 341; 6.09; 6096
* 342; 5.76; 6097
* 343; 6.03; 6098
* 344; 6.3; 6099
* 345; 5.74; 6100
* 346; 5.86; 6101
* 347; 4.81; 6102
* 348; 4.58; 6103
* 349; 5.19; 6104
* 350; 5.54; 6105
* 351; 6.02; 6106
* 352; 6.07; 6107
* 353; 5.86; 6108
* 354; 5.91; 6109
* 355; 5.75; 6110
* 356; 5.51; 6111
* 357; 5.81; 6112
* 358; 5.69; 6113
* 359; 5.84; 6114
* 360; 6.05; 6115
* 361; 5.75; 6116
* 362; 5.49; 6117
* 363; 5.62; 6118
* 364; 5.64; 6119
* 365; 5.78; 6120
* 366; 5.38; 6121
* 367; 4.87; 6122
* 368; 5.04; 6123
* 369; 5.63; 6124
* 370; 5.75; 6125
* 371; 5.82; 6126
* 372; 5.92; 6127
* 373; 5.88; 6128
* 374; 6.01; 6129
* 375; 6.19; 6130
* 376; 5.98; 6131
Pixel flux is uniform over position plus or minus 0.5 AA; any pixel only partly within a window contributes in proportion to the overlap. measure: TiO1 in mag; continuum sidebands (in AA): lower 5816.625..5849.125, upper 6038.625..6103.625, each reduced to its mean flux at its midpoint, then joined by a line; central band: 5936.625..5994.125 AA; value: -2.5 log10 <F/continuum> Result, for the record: 0.28 mag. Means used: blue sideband 4.93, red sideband 5.39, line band 4.02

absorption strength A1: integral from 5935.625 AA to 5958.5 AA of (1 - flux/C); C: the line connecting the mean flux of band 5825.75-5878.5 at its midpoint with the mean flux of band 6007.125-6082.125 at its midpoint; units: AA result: 4.2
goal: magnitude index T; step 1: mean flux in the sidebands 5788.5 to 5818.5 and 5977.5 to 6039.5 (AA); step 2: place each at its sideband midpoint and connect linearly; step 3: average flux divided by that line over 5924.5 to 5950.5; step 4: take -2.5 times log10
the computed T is 0.33 mag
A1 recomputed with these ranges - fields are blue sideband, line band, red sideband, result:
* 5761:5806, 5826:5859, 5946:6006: 2.0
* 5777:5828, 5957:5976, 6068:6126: 5.8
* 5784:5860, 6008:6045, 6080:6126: 4.6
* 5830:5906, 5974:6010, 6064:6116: 2.7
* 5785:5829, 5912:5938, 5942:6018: 6.6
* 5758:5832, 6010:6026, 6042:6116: 2.0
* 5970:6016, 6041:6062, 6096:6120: -1.0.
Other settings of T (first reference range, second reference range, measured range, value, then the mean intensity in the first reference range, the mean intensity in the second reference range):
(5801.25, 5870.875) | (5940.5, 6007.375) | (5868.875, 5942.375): 0.40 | 4.87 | 4.12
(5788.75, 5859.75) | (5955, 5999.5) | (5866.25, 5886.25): 0.38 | 5.21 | 4.13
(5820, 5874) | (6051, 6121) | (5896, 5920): 0.49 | 4.5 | 5.51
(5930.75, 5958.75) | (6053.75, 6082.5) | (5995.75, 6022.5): 0.00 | 3.8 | 5.32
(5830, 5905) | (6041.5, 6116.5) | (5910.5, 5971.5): 0.17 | 3.67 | 5.48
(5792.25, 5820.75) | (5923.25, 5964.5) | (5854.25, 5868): 0.22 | 5.77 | 3.72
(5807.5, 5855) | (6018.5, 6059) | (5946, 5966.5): 0.30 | 4.94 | 5.01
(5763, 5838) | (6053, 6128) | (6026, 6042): 0.15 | 5.35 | 5.52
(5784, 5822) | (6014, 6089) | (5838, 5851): 0.12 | 5.69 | 5.13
